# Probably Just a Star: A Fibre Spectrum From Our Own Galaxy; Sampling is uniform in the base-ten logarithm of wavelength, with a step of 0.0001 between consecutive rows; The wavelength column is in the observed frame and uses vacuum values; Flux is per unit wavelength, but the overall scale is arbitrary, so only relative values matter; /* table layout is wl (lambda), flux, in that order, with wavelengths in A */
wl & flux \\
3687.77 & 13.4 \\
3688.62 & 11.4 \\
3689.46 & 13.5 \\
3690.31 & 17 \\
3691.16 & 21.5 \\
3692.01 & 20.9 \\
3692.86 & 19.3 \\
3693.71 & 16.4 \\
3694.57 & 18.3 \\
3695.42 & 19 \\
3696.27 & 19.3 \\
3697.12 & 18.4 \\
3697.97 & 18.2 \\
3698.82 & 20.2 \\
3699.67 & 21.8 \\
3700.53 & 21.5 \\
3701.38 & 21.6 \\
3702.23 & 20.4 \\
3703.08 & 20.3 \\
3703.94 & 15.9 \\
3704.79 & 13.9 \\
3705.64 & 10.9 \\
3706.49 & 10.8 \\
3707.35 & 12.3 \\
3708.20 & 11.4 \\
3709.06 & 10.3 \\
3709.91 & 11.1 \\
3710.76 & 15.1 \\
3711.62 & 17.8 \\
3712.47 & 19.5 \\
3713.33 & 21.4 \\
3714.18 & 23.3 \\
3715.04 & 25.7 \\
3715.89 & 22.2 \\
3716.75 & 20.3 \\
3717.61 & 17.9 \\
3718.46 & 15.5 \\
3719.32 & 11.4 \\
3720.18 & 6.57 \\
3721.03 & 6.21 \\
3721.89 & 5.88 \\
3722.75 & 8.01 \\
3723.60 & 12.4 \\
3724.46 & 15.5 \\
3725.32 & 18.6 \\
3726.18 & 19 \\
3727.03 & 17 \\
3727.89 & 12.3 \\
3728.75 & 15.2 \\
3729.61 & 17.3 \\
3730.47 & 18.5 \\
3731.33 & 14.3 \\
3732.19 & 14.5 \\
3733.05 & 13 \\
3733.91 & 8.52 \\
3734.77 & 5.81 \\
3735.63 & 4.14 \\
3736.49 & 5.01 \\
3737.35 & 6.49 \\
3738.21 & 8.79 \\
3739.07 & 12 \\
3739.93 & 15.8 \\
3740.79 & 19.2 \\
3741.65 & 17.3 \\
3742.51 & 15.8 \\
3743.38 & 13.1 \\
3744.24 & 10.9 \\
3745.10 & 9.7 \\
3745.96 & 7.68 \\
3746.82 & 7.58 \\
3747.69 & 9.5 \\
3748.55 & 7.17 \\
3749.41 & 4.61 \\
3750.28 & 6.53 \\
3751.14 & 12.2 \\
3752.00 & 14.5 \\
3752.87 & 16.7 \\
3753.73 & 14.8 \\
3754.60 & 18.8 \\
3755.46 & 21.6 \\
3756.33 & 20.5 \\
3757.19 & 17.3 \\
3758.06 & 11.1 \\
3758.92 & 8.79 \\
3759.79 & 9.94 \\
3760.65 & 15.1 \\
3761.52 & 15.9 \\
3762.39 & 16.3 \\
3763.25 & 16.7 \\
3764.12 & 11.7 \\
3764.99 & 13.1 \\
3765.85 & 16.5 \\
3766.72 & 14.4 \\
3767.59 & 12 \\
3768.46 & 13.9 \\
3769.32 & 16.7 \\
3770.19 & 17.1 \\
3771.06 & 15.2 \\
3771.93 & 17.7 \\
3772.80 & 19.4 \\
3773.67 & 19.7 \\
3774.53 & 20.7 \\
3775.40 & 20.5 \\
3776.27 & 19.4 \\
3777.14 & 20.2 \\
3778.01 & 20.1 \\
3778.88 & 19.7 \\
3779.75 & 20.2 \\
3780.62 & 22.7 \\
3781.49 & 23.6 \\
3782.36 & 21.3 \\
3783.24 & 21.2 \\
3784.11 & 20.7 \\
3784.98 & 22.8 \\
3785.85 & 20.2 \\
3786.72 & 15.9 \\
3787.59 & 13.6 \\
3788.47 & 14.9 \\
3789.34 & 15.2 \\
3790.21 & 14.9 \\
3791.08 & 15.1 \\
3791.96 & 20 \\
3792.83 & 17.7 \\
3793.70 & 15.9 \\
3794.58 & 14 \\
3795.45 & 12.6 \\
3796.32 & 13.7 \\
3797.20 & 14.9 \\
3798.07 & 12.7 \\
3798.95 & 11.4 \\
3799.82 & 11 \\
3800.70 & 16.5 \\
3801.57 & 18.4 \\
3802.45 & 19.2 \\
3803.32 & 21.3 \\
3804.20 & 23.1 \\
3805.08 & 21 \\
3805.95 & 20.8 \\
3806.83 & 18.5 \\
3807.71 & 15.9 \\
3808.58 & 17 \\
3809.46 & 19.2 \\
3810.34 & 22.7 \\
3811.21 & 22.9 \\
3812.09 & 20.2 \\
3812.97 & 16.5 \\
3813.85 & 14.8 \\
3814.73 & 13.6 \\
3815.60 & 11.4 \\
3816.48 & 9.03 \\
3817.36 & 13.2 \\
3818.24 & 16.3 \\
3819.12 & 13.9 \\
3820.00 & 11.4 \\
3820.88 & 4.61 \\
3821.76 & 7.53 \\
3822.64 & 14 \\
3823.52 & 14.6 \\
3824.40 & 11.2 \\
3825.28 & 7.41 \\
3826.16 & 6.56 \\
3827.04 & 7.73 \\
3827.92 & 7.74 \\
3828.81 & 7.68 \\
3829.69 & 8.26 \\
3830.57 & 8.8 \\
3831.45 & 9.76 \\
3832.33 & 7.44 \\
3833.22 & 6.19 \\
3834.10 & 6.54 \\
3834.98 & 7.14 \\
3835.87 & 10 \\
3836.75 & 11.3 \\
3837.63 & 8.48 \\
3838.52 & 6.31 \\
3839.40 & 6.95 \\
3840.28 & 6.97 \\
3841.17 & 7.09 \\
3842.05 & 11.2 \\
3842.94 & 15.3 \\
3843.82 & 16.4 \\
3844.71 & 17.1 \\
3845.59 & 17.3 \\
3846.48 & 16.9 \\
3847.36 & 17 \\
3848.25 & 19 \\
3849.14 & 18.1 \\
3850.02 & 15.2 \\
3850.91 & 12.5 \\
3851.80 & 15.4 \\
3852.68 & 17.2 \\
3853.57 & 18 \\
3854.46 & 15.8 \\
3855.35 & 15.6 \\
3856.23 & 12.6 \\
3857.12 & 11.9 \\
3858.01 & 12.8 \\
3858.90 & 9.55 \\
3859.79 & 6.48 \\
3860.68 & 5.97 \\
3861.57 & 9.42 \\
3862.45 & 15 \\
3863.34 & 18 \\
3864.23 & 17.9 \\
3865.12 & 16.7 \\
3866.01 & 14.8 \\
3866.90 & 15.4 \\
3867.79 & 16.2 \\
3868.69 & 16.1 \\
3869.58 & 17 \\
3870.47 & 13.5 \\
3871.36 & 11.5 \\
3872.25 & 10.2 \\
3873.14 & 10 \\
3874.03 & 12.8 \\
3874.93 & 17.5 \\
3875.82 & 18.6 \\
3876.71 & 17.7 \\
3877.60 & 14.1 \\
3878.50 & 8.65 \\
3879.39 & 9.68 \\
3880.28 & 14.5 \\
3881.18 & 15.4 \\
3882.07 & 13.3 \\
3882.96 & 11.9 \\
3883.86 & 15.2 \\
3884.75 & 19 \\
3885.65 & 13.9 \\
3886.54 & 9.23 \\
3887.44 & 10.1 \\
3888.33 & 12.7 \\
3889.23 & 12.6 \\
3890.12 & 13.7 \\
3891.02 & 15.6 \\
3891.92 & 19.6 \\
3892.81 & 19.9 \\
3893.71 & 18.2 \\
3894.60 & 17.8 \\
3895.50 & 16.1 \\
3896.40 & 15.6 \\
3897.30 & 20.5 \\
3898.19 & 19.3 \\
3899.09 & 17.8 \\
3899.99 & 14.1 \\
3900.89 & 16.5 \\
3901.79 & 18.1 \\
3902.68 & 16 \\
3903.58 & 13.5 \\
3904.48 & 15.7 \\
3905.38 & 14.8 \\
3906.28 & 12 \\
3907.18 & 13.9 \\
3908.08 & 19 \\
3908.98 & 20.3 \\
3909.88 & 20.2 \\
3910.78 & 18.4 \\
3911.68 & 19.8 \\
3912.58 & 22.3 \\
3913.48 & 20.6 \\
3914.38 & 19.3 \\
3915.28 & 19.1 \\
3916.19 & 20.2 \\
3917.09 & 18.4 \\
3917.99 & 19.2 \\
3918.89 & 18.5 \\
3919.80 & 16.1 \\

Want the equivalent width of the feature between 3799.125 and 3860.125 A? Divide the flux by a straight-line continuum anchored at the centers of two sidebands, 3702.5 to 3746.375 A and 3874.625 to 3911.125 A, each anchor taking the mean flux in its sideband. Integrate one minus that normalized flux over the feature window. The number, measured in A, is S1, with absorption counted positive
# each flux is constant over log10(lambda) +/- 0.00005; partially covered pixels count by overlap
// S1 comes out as 6.5 A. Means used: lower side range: 13.8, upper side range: 15.6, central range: 13.3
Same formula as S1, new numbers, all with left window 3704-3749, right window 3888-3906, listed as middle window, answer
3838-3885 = 5.7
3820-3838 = 7.6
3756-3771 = -0.6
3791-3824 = -2.1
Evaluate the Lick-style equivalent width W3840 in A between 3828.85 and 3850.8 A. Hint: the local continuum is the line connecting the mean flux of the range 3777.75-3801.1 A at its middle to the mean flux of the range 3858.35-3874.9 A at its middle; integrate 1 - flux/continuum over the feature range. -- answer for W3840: 4.7 A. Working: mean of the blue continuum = 17.1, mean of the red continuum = 13.2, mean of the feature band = 11.4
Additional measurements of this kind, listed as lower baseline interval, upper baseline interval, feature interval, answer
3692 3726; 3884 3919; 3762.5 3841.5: 8.8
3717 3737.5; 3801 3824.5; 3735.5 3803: -4.9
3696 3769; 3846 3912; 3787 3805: -1.6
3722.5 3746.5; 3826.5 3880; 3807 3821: -3.2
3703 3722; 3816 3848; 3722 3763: 3.2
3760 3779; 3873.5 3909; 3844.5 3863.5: 1.8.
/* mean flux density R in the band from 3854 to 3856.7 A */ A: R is 14.7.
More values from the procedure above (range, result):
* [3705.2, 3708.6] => 11.4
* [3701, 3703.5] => 20.8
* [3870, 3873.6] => 11.4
